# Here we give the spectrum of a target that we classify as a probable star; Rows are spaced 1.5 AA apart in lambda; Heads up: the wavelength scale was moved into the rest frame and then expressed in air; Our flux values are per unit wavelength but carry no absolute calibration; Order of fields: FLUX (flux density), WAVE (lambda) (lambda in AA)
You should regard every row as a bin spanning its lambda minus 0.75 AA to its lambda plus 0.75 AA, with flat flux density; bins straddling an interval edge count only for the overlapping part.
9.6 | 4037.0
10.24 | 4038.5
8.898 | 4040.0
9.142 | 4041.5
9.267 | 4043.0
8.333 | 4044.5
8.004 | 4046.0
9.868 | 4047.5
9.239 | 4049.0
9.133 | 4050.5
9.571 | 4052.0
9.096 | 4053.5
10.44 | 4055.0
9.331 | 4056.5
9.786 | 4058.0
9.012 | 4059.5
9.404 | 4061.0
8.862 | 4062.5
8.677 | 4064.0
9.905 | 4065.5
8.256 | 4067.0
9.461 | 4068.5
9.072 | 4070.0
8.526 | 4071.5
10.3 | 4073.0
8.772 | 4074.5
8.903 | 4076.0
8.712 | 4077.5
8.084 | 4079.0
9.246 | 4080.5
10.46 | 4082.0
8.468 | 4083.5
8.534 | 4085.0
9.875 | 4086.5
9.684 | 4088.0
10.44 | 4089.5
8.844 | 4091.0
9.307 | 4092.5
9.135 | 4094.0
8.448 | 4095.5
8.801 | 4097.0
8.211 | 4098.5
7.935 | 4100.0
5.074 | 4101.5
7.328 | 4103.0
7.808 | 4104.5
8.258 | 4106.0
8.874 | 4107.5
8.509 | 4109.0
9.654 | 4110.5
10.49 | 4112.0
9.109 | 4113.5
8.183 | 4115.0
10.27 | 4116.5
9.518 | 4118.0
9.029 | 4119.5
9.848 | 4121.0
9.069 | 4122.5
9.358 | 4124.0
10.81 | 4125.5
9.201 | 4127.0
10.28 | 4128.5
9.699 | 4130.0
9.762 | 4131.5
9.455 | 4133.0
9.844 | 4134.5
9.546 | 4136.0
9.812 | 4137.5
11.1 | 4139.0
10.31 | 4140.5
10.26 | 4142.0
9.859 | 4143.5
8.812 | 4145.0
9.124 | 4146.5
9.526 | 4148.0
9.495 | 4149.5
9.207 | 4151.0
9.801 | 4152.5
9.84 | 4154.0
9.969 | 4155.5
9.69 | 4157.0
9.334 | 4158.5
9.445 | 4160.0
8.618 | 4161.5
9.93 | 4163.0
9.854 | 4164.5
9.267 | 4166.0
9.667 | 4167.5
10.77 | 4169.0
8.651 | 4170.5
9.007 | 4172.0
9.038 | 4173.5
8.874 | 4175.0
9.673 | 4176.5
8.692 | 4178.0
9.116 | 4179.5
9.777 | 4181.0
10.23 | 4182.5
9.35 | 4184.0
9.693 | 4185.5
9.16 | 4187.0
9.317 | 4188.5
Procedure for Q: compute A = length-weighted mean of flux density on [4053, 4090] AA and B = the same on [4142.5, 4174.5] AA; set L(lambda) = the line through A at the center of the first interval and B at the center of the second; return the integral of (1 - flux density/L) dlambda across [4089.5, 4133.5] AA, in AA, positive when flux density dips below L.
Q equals 1.7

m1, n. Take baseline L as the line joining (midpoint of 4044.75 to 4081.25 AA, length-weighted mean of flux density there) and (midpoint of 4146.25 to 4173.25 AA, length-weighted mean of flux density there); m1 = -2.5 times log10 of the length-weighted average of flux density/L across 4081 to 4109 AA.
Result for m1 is 0.08 mag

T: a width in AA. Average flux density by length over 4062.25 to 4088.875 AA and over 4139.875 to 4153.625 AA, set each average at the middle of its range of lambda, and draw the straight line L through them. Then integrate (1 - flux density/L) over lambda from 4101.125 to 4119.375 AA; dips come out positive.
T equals 1.3 AA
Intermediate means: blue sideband 9.11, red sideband 9.6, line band 8.68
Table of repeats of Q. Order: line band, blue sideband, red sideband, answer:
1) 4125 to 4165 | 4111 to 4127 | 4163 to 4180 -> -1.1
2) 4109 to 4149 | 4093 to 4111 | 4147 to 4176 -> -4.2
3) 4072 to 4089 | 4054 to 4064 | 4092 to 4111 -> -0.8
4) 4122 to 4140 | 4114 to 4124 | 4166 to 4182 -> -1.0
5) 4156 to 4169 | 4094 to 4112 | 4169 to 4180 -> -0.8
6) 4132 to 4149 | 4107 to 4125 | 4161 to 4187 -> -0.7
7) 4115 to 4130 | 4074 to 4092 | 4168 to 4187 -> -0.6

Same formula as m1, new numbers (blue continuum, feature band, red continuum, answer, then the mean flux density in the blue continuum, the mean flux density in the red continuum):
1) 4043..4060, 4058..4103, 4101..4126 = 0.02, 9.26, 8.91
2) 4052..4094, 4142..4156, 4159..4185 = -0.02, 9.24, 9.41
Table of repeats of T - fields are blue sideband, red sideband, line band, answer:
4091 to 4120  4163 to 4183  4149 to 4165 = -0.5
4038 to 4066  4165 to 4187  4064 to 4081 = 0.5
